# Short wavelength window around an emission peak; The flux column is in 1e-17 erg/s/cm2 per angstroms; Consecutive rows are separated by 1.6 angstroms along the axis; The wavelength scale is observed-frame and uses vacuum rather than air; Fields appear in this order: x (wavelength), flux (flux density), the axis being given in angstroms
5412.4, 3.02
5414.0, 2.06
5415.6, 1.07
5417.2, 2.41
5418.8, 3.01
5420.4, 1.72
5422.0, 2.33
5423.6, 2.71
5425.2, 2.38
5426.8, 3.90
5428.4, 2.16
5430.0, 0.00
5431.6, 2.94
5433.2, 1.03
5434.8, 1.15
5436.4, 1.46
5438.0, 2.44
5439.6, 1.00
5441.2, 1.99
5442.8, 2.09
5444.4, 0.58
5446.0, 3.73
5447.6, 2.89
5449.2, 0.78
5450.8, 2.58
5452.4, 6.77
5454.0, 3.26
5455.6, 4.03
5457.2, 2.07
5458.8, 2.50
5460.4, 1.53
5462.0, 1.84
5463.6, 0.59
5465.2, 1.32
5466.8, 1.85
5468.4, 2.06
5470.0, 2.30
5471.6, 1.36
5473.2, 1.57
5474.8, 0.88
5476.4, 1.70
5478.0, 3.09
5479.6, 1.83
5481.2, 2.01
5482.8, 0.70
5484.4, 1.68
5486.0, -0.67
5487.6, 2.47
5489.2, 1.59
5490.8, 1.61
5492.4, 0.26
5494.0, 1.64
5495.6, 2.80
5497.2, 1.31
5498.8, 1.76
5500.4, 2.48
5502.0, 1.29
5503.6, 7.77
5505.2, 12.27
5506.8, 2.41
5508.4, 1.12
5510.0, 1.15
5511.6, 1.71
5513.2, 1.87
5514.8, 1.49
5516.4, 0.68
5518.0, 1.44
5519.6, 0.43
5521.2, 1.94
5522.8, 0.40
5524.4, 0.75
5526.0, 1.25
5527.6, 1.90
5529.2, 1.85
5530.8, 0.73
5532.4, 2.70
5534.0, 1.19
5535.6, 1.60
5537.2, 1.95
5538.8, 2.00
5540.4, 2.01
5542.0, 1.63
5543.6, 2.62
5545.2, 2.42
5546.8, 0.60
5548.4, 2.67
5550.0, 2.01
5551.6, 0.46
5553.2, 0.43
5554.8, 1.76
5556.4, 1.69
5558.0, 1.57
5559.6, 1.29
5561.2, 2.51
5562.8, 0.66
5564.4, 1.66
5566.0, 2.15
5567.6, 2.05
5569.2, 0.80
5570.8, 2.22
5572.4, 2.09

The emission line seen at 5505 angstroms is [O III]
